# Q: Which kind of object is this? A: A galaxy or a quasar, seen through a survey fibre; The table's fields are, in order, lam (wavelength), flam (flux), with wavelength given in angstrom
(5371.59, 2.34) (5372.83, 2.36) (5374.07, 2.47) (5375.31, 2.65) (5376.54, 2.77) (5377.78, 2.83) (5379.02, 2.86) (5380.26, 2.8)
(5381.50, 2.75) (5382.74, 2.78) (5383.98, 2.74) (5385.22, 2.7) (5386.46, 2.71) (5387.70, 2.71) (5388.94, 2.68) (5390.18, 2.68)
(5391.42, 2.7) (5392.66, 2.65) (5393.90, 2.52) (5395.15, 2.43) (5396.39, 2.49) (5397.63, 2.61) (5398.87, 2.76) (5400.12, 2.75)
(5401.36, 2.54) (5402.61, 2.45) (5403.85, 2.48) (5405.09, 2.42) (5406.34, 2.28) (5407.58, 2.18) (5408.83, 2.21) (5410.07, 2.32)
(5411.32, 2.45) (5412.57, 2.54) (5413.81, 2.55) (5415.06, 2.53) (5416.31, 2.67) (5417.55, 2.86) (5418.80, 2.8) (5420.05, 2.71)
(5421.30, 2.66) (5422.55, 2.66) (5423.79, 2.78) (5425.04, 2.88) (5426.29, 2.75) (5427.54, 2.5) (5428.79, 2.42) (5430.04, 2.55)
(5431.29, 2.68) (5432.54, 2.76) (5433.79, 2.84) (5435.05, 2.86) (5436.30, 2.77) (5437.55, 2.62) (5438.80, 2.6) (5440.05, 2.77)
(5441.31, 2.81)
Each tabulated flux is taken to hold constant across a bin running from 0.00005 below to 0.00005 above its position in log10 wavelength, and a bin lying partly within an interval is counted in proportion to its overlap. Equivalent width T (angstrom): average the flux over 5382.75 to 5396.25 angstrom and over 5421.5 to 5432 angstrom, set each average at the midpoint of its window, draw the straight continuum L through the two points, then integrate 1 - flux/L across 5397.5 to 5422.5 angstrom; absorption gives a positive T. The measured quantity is 1.1 angstrom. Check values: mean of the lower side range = 2.65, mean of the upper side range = 2.66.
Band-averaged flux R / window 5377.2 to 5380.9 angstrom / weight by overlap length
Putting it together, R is 2.83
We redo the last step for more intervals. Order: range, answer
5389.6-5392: 2.69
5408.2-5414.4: 2.41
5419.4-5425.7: 2.74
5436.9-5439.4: 2.62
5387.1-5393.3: 2.69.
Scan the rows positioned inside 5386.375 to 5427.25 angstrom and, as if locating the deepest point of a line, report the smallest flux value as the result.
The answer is 2.18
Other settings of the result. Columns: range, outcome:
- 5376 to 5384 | 2.74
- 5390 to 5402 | 2.43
